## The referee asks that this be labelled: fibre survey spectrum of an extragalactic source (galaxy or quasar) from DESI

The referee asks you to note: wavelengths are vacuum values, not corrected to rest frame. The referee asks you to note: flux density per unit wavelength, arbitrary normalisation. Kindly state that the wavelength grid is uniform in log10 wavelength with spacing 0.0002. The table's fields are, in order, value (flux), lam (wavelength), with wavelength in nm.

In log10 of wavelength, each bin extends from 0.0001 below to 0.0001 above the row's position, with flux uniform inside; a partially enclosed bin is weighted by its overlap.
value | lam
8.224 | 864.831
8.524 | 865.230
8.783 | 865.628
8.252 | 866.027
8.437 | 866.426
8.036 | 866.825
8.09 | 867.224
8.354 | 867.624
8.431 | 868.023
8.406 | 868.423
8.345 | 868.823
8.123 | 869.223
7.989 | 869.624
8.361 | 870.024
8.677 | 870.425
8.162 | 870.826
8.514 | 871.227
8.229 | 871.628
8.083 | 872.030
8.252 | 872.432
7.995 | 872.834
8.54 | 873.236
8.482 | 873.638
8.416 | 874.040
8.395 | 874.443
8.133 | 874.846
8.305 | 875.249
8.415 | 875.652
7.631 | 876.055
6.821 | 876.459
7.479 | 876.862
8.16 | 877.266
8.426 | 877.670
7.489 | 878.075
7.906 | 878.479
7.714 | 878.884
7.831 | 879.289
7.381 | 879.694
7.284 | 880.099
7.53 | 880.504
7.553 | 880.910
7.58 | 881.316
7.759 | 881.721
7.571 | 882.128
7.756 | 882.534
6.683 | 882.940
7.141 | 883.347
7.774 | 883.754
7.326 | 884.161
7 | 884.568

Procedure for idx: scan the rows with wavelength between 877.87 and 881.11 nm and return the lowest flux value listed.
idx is 7.284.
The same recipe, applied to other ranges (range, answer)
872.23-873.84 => 7.995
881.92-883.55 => 6.683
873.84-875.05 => 8.133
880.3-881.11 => 7.53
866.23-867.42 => 8.036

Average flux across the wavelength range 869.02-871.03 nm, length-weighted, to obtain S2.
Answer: 8.26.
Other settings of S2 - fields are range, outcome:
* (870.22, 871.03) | 8.42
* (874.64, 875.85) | 8.28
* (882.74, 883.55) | 6.91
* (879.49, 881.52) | 7.47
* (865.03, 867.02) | 8.41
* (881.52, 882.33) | 7.66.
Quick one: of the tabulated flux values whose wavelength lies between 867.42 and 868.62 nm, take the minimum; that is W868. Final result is 8.354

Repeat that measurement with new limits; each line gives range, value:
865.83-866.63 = 8.252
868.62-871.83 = 7.989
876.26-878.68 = 6.821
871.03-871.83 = 8.229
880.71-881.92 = 7.553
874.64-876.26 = 7.631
